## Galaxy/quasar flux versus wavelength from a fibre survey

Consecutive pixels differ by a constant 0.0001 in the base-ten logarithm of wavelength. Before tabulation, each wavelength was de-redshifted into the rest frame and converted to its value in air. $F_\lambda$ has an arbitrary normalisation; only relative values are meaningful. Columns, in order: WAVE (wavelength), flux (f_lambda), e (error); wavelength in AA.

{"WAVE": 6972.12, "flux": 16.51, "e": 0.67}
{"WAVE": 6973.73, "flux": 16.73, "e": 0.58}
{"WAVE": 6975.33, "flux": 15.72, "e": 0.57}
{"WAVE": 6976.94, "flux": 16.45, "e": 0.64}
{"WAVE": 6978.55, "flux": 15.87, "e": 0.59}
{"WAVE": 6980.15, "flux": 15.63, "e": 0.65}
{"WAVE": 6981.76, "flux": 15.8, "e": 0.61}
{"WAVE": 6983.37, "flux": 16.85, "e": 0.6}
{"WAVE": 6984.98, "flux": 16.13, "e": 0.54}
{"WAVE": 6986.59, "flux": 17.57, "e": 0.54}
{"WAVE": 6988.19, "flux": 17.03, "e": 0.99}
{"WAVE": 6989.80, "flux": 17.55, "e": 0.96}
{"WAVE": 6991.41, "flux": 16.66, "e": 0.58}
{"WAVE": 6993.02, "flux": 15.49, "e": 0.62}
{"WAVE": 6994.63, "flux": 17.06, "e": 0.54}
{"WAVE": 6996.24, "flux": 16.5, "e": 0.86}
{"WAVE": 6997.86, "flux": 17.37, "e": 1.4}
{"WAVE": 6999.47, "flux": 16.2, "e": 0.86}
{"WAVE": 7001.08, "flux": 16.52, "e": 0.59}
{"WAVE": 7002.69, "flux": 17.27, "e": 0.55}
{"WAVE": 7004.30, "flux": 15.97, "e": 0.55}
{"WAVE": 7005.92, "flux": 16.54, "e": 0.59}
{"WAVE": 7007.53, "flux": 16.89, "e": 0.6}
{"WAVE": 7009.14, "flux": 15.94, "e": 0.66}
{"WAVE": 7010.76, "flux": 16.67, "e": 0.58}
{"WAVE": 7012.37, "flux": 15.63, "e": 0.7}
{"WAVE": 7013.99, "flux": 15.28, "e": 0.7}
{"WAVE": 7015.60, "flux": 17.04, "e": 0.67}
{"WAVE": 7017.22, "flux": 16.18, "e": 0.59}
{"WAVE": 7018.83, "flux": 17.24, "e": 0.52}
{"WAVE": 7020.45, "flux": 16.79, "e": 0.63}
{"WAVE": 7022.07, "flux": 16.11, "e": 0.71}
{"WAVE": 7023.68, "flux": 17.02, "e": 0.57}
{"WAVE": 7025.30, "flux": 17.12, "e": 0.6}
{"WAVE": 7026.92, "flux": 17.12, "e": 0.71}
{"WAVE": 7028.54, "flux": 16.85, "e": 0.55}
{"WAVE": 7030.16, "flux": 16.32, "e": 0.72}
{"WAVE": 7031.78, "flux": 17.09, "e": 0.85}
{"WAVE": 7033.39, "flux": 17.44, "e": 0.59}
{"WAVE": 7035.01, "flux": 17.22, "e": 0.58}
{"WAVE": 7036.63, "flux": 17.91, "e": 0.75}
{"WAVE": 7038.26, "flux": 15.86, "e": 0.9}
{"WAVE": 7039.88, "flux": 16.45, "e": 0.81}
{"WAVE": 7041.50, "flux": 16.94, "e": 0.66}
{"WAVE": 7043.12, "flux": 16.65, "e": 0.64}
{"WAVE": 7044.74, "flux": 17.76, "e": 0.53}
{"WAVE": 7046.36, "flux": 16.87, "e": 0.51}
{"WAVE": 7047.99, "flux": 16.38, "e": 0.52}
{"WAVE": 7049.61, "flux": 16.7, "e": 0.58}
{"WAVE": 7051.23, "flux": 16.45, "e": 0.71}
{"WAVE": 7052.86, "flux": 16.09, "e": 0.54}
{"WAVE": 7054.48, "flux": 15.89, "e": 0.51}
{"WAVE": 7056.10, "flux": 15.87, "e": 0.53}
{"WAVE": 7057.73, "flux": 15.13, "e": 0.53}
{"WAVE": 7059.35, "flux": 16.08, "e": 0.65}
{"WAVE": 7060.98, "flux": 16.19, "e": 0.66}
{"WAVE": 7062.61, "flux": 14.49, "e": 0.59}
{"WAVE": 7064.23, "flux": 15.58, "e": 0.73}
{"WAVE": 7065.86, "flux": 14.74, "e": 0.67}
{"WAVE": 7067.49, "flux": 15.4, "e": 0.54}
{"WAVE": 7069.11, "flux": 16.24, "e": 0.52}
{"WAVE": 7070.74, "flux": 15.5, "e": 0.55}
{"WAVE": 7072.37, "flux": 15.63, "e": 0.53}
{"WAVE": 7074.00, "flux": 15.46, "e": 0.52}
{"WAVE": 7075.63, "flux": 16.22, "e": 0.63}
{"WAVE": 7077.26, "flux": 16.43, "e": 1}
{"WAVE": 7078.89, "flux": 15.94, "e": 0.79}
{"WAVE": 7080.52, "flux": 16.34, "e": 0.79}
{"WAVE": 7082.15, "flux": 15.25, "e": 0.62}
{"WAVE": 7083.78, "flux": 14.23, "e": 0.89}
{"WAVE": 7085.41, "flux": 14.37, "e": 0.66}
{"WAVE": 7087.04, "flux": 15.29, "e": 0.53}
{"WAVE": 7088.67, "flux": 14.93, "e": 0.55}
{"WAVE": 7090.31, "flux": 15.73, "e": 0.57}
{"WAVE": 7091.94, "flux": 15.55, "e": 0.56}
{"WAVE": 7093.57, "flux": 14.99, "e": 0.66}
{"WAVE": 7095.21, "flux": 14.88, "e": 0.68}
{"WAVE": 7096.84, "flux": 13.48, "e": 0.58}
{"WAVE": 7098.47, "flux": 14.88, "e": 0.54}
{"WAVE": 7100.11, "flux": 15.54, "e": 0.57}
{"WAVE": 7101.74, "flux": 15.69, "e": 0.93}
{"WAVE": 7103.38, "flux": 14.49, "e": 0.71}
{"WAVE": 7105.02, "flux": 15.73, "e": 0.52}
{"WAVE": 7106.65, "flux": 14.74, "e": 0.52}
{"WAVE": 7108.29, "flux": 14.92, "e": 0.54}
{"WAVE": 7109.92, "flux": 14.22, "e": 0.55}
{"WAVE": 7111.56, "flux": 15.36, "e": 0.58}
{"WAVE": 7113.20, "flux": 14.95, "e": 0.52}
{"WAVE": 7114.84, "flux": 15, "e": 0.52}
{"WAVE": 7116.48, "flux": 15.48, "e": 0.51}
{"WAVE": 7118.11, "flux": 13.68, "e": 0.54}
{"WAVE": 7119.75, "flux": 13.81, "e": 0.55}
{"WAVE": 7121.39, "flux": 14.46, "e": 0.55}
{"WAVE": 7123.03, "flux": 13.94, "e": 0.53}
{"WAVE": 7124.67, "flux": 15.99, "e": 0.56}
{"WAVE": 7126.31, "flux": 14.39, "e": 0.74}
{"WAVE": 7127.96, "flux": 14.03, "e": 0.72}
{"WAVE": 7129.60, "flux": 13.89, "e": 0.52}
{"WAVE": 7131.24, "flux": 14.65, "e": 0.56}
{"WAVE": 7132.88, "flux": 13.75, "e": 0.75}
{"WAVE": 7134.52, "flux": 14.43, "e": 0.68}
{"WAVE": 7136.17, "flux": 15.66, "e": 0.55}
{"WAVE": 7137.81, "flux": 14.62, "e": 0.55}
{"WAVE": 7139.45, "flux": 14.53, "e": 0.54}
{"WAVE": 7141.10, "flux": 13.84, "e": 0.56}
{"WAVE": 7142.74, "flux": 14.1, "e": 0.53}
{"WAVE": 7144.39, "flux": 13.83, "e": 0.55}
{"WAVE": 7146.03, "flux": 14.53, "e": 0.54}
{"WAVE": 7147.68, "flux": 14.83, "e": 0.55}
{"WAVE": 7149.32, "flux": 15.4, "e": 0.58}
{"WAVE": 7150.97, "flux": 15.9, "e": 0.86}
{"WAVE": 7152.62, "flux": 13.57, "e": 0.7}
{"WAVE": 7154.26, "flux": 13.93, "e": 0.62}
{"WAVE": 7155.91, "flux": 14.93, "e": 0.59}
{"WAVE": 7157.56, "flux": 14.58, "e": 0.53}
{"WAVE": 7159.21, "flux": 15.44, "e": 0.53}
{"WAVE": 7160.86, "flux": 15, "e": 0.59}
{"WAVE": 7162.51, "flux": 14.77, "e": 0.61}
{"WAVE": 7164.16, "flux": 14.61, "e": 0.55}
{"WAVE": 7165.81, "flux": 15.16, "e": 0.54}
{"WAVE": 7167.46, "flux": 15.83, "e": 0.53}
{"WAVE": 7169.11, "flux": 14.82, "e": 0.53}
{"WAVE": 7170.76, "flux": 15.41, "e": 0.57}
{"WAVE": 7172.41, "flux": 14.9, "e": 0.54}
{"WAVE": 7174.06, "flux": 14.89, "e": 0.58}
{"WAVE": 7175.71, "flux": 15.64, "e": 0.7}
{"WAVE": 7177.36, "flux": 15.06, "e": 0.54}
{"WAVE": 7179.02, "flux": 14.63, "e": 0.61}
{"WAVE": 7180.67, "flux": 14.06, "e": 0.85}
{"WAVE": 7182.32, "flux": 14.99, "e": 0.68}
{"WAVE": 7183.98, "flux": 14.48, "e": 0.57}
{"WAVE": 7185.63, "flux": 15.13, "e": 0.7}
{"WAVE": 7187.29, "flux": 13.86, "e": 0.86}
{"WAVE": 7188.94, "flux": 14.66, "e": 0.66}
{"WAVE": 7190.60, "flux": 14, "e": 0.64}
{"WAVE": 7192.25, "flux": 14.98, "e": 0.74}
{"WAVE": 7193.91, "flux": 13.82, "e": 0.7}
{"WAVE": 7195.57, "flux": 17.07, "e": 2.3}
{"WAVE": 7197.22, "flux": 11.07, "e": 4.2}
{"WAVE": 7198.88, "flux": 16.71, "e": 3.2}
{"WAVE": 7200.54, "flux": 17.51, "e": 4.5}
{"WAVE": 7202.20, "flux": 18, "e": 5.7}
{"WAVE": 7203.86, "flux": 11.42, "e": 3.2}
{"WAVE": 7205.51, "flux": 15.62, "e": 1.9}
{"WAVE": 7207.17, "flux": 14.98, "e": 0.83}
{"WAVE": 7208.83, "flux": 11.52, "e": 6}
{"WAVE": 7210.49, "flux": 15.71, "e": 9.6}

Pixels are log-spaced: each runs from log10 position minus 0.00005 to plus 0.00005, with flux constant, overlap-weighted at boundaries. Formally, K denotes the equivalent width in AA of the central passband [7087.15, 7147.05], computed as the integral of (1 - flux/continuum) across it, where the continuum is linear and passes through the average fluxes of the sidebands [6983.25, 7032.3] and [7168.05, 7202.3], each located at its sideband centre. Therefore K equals 3.5 AA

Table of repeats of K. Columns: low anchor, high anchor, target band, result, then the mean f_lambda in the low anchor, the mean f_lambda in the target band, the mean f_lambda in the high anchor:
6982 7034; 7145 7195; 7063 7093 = 0.7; 16.7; 15.5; 14.8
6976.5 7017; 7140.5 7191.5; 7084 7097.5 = 0.5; 16.5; 14.9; 14.7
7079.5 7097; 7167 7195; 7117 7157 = 1.2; 15.1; 14.5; 14.8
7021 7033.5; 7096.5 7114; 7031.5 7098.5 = 0.3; 16.9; 15.9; 14.9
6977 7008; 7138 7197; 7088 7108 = 0.5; 16.6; 15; 14.7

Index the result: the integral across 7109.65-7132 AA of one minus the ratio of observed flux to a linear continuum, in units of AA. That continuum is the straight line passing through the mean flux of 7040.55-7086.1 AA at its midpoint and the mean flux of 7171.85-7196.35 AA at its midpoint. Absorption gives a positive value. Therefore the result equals 1.2 AA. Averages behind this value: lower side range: 15.9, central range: 14.6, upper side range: 14.8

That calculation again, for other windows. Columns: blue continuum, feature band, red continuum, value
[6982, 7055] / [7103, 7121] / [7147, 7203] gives 1.04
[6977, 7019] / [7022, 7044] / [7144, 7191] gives -1.03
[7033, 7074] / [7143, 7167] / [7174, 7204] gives 0.76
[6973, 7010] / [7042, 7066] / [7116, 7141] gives -0.81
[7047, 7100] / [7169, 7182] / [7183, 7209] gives -0.04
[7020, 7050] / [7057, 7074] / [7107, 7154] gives 0.67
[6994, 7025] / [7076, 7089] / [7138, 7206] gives 0.31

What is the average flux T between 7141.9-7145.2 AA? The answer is 14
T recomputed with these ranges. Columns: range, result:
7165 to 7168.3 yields 15.5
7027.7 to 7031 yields 16.6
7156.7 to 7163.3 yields 14.9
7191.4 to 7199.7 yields 14.7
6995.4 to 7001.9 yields 16.6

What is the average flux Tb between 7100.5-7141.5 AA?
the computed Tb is 14.7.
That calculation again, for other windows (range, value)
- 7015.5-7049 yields 16.9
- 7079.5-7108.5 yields 15.1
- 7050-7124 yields 15.2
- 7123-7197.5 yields 14.7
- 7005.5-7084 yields 16.3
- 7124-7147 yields 14.4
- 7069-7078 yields 15.9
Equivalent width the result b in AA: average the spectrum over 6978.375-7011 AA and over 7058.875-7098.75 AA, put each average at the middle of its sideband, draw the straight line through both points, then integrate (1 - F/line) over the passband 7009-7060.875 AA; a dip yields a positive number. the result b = -1.9 AA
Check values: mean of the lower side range 16.6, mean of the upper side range 15.4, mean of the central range 16.6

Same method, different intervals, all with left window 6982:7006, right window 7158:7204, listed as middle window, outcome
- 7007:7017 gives 0.2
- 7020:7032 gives -0.3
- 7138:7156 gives 1.0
